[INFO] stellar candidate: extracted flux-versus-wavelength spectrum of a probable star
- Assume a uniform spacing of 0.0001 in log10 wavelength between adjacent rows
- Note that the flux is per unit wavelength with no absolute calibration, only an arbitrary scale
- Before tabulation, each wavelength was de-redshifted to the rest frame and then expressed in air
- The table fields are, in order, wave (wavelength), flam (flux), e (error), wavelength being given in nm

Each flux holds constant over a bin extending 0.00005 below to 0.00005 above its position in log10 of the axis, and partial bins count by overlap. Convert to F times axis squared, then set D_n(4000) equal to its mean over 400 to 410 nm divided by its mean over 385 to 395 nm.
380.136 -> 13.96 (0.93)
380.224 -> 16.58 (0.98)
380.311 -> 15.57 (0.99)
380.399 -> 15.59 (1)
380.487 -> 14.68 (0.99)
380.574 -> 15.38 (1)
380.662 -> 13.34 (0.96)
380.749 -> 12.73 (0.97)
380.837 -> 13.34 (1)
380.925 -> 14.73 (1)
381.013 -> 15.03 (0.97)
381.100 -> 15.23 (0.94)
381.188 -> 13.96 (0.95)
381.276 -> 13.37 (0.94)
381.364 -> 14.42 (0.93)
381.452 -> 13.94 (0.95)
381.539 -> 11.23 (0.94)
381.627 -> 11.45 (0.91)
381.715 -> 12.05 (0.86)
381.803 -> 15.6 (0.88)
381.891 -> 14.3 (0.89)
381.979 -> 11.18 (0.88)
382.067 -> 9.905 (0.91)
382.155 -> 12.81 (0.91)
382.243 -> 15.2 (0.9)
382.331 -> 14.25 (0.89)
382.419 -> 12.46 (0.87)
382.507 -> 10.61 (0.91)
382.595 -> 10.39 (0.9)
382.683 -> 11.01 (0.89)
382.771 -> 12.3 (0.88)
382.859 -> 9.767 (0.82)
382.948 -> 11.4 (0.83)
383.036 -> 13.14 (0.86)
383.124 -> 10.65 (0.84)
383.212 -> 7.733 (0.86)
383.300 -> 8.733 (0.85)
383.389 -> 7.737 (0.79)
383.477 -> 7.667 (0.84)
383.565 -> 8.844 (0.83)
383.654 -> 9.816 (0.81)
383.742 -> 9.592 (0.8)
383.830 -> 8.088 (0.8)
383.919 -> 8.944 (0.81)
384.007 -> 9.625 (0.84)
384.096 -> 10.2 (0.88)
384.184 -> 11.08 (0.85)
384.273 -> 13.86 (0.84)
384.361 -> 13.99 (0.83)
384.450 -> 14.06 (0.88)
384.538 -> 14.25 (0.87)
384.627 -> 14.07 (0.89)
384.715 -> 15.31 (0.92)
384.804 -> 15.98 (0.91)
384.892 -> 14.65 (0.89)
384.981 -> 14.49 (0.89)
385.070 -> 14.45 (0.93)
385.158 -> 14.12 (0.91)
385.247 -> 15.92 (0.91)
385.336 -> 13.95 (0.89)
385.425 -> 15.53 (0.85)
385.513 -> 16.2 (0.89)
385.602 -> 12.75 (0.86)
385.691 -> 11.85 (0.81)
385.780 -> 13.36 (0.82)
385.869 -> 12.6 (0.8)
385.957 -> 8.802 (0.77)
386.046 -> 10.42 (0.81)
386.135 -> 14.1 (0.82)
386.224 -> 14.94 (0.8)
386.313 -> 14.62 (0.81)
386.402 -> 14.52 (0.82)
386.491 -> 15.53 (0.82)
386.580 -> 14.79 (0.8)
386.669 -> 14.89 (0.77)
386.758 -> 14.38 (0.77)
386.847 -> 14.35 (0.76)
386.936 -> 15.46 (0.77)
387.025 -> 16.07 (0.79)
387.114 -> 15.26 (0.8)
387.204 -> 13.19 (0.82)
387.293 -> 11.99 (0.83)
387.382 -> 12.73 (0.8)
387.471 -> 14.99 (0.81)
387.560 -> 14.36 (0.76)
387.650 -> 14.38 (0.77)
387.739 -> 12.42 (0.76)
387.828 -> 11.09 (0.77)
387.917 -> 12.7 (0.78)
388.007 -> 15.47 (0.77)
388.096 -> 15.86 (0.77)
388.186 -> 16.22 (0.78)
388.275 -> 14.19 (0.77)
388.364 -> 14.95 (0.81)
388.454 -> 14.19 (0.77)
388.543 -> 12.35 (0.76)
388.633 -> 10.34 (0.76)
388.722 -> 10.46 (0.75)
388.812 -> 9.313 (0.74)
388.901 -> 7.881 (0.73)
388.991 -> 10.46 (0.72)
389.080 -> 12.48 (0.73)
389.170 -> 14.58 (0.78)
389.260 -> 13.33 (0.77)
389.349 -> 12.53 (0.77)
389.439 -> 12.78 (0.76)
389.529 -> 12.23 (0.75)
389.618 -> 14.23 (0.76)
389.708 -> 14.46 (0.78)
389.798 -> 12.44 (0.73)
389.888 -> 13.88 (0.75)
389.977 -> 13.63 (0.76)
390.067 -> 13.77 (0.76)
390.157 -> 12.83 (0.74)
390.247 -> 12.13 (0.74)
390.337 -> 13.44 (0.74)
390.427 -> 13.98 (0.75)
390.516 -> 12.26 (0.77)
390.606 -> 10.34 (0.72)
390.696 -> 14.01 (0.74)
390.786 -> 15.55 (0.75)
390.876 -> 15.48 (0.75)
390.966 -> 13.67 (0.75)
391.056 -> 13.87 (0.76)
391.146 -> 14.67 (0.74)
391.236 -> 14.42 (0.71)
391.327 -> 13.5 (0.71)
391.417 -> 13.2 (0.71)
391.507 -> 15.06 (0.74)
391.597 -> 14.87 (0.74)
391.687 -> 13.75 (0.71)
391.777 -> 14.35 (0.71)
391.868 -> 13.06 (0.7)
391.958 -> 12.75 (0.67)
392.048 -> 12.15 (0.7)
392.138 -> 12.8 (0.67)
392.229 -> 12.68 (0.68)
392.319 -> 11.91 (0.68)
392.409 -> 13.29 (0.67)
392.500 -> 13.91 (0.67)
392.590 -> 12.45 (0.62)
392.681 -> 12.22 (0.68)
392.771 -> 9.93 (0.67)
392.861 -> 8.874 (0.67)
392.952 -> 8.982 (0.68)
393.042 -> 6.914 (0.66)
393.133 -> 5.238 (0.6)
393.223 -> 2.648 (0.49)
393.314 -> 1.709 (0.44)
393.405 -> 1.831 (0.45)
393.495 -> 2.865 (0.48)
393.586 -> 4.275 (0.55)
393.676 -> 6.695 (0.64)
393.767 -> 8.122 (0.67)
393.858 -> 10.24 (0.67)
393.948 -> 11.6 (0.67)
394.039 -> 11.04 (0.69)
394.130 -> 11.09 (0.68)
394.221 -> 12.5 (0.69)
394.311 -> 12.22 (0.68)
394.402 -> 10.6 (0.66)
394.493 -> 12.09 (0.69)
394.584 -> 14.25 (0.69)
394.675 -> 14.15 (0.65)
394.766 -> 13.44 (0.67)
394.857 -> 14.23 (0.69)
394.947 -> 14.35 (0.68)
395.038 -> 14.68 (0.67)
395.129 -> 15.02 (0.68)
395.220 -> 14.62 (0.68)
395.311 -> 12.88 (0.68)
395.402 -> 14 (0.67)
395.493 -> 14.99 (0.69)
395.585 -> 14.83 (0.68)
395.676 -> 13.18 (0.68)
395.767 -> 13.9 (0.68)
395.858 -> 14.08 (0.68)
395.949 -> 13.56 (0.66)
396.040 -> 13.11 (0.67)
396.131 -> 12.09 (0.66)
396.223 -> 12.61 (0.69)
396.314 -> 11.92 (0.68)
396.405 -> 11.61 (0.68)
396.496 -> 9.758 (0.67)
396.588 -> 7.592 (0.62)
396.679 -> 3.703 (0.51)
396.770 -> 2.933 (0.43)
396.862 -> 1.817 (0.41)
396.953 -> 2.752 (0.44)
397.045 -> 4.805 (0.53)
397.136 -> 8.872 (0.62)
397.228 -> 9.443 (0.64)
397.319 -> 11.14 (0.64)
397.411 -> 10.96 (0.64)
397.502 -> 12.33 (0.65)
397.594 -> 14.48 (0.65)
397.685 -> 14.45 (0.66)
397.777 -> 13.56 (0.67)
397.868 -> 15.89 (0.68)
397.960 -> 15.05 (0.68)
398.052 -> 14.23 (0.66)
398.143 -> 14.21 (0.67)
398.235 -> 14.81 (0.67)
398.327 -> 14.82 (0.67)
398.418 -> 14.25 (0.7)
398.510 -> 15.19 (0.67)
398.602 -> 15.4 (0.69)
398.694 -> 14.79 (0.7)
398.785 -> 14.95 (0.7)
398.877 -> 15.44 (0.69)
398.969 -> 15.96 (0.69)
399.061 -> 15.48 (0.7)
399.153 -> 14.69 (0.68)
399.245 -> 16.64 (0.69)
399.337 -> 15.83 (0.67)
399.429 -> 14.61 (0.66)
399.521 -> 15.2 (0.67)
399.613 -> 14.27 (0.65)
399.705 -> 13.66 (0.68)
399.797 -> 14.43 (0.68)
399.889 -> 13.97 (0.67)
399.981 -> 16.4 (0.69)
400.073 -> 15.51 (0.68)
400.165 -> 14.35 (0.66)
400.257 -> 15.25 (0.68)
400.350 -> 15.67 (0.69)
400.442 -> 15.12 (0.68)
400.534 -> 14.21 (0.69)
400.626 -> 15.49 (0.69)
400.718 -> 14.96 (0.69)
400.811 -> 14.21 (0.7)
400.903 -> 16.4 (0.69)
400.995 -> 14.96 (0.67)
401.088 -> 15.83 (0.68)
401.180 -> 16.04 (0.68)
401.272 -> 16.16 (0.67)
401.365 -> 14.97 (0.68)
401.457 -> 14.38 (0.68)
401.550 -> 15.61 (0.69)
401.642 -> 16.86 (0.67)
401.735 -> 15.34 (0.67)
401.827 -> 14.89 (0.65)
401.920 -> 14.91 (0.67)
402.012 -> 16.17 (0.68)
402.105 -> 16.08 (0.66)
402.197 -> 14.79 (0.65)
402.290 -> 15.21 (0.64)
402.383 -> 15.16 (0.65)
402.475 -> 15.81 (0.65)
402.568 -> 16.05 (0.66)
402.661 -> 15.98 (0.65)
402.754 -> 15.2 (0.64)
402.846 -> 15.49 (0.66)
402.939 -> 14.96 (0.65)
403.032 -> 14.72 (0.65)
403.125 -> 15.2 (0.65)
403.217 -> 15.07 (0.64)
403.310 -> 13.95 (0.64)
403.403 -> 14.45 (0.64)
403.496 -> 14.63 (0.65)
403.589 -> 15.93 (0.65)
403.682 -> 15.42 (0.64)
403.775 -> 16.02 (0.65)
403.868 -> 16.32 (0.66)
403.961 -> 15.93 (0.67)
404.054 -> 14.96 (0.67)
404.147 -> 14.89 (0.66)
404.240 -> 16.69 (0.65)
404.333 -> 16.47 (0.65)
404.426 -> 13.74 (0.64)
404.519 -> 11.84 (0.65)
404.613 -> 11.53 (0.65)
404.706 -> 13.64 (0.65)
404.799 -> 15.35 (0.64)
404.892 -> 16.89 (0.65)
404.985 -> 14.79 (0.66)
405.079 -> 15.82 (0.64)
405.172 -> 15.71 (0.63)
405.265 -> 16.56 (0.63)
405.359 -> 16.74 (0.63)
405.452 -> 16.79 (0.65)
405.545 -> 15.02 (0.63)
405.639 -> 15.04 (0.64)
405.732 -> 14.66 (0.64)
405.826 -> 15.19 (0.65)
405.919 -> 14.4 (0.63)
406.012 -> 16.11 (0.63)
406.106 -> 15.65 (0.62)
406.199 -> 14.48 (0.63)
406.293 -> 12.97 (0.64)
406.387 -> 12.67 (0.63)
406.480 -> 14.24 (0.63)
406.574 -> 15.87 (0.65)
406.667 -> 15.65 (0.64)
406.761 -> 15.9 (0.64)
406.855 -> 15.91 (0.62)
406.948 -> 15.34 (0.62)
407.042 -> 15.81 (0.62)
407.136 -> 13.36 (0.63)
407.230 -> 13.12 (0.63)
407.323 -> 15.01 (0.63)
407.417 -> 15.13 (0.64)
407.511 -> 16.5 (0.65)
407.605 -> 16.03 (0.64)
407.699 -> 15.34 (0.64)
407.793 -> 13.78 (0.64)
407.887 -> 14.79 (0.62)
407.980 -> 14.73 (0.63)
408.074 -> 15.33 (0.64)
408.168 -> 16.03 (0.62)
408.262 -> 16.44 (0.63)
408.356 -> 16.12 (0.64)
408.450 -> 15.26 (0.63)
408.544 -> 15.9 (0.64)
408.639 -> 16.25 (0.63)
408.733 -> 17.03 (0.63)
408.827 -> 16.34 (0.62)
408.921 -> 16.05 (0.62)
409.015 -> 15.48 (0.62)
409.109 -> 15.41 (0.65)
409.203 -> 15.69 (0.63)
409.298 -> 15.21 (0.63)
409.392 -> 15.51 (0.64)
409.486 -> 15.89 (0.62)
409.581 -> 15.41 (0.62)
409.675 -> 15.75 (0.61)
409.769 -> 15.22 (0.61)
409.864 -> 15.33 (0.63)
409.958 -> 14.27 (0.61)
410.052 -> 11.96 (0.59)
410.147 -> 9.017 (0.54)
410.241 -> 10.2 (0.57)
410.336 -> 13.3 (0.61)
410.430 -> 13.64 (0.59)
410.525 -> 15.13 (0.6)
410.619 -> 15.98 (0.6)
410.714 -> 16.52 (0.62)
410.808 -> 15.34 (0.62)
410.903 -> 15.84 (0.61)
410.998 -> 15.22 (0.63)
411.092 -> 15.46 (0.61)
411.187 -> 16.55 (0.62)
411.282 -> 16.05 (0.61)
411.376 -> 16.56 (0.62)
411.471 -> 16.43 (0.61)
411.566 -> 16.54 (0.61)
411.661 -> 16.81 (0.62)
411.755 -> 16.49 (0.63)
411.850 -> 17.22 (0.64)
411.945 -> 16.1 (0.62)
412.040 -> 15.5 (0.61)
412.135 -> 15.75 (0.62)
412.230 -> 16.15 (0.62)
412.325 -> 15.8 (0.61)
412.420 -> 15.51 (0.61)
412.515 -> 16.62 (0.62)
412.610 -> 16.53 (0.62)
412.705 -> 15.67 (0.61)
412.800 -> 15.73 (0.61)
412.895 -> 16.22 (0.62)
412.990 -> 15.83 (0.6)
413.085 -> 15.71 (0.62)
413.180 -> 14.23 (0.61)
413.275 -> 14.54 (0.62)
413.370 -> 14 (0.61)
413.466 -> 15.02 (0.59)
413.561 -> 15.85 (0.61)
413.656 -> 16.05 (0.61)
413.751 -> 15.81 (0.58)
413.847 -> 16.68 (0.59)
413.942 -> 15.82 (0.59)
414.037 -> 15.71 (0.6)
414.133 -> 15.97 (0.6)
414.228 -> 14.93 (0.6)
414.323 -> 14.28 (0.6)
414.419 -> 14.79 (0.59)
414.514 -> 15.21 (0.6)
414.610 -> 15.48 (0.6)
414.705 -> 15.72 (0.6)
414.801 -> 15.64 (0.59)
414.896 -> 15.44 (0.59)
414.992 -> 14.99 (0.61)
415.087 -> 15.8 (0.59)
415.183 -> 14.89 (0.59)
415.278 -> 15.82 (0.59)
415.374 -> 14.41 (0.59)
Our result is 1.32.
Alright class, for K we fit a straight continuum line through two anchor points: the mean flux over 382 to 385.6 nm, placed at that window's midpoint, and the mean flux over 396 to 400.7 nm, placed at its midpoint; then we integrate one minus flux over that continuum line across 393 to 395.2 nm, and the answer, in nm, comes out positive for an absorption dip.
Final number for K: 0.51 nm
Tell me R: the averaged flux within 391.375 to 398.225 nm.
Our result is 11.1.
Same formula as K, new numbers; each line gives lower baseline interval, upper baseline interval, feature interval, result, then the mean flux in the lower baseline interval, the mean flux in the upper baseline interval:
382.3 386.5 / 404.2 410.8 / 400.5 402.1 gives -0.13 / 12.2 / 15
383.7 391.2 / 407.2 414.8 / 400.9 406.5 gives -0.17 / 13.3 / 15.4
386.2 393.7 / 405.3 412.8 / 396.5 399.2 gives 0.36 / 12.4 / 15.3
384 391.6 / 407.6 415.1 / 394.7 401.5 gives 0.46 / 13.5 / 15.4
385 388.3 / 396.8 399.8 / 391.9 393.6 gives 0.58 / 14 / 13.1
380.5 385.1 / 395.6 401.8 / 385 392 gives -0.48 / 12.3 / 13.4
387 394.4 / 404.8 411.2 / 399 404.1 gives -0.48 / 12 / 15.1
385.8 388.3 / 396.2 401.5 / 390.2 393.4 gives 0.42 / 13.9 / 13.3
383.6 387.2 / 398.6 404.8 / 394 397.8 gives 0.78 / 13.4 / 15.2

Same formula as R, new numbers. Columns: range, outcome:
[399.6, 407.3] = 15.1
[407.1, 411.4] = 15.1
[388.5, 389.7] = 11.8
